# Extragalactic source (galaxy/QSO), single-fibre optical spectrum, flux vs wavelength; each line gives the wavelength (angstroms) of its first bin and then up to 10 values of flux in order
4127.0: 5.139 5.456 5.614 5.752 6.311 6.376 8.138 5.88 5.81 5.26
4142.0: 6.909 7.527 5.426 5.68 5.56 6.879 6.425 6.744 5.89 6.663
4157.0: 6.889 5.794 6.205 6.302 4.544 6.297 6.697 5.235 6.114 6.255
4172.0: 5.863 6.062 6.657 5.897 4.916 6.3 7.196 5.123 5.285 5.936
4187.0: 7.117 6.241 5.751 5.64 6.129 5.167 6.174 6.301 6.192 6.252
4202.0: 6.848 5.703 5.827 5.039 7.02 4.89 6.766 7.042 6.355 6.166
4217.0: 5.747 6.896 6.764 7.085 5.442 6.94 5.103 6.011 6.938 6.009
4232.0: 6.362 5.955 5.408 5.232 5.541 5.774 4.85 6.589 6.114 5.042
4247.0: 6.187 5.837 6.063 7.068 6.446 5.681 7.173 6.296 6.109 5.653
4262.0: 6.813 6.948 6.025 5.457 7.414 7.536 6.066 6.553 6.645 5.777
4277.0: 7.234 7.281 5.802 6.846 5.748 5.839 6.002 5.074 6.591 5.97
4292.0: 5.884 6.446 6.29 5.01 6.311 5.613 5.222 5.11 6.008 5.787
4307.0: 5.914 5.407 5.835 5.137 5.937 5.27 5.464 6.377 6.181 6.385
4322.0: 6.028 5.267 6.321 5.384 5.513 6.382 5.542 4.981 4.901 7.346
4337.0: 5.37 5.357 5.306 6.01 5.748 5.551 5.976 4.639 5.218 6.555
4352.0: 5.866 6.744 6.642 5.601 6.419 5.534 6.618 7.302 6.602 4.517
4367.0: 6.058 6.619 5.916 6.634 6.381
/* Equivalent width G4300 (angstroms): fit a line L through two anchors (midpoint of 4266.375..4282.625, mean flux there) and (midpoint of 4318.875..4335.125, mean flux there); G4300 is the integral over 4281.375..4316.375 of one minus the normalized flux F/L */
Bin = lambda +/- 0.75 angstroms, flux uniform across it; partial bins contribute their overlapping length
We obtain 2.5 angstroms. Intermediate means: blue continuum 6.63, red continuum 5.74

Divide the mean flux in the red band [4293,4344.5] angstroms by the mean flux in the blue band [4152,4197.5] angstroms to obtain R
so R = 0.95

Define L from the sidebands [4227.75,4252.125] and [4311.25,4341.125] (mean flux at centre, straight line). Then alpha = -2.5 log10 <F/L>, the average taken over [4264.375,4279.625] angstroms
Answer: -0.13 mag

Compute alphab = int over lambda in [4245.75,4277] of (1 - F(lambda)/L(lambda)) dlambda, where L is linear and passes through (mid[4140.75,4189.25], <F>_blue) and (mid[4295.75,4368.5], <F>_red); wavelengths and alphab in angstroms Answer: -2.3 angstroms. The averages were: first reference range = 6.14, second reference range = 5.81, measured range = 6.39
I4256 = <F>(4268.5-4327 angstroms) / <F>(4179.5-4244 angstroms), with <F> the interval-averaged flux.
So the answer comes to 0.99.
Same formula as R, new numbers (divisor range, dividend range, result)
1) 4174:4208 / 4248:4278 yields 1.07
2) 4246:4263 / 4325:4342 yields 0.90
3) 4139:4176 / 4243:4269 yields 1.02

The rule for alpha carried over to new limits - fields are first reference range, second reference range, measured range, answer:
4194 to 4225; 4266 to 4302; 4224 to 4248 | 0.06 mag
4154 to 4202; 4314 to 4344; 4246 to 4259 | -0.07 mag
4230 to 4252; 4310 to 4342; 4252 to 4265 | -0.10 mag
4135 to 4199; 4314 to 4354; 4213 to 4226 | -0.06 mag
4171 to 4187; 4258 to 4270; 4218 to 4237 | 0.02 mag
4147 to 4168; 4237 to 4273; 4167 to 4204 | 0.03 mag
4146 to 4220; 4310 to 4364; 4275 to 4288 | -0.05 mag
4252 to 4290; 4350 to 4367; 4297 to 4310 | 0.12 mag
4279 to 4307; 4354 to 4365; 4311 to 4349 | 0.08 mag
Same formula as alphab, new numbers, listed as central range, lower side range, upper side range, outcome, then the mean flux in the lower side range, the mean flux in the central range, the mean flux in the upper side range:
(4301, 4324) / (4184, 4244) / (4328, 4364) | 0.8 angstroms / 6.07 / 5.73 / 5.9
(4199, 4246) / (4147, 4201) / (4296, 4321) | -1.0 angstroms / 6.07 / 6.06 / 5.7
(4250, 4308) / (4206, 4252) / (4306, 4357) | -2.6 angstroms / 6.07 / 6.2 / 5.77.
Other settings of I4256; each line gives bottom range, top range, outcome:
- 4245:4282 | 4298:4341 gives 0.89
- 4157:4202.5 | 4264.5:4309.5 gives 1.01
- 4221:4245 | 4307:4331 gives 0.97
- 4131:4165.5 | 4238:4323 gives 0.97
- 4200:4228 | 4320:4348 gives 0.92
